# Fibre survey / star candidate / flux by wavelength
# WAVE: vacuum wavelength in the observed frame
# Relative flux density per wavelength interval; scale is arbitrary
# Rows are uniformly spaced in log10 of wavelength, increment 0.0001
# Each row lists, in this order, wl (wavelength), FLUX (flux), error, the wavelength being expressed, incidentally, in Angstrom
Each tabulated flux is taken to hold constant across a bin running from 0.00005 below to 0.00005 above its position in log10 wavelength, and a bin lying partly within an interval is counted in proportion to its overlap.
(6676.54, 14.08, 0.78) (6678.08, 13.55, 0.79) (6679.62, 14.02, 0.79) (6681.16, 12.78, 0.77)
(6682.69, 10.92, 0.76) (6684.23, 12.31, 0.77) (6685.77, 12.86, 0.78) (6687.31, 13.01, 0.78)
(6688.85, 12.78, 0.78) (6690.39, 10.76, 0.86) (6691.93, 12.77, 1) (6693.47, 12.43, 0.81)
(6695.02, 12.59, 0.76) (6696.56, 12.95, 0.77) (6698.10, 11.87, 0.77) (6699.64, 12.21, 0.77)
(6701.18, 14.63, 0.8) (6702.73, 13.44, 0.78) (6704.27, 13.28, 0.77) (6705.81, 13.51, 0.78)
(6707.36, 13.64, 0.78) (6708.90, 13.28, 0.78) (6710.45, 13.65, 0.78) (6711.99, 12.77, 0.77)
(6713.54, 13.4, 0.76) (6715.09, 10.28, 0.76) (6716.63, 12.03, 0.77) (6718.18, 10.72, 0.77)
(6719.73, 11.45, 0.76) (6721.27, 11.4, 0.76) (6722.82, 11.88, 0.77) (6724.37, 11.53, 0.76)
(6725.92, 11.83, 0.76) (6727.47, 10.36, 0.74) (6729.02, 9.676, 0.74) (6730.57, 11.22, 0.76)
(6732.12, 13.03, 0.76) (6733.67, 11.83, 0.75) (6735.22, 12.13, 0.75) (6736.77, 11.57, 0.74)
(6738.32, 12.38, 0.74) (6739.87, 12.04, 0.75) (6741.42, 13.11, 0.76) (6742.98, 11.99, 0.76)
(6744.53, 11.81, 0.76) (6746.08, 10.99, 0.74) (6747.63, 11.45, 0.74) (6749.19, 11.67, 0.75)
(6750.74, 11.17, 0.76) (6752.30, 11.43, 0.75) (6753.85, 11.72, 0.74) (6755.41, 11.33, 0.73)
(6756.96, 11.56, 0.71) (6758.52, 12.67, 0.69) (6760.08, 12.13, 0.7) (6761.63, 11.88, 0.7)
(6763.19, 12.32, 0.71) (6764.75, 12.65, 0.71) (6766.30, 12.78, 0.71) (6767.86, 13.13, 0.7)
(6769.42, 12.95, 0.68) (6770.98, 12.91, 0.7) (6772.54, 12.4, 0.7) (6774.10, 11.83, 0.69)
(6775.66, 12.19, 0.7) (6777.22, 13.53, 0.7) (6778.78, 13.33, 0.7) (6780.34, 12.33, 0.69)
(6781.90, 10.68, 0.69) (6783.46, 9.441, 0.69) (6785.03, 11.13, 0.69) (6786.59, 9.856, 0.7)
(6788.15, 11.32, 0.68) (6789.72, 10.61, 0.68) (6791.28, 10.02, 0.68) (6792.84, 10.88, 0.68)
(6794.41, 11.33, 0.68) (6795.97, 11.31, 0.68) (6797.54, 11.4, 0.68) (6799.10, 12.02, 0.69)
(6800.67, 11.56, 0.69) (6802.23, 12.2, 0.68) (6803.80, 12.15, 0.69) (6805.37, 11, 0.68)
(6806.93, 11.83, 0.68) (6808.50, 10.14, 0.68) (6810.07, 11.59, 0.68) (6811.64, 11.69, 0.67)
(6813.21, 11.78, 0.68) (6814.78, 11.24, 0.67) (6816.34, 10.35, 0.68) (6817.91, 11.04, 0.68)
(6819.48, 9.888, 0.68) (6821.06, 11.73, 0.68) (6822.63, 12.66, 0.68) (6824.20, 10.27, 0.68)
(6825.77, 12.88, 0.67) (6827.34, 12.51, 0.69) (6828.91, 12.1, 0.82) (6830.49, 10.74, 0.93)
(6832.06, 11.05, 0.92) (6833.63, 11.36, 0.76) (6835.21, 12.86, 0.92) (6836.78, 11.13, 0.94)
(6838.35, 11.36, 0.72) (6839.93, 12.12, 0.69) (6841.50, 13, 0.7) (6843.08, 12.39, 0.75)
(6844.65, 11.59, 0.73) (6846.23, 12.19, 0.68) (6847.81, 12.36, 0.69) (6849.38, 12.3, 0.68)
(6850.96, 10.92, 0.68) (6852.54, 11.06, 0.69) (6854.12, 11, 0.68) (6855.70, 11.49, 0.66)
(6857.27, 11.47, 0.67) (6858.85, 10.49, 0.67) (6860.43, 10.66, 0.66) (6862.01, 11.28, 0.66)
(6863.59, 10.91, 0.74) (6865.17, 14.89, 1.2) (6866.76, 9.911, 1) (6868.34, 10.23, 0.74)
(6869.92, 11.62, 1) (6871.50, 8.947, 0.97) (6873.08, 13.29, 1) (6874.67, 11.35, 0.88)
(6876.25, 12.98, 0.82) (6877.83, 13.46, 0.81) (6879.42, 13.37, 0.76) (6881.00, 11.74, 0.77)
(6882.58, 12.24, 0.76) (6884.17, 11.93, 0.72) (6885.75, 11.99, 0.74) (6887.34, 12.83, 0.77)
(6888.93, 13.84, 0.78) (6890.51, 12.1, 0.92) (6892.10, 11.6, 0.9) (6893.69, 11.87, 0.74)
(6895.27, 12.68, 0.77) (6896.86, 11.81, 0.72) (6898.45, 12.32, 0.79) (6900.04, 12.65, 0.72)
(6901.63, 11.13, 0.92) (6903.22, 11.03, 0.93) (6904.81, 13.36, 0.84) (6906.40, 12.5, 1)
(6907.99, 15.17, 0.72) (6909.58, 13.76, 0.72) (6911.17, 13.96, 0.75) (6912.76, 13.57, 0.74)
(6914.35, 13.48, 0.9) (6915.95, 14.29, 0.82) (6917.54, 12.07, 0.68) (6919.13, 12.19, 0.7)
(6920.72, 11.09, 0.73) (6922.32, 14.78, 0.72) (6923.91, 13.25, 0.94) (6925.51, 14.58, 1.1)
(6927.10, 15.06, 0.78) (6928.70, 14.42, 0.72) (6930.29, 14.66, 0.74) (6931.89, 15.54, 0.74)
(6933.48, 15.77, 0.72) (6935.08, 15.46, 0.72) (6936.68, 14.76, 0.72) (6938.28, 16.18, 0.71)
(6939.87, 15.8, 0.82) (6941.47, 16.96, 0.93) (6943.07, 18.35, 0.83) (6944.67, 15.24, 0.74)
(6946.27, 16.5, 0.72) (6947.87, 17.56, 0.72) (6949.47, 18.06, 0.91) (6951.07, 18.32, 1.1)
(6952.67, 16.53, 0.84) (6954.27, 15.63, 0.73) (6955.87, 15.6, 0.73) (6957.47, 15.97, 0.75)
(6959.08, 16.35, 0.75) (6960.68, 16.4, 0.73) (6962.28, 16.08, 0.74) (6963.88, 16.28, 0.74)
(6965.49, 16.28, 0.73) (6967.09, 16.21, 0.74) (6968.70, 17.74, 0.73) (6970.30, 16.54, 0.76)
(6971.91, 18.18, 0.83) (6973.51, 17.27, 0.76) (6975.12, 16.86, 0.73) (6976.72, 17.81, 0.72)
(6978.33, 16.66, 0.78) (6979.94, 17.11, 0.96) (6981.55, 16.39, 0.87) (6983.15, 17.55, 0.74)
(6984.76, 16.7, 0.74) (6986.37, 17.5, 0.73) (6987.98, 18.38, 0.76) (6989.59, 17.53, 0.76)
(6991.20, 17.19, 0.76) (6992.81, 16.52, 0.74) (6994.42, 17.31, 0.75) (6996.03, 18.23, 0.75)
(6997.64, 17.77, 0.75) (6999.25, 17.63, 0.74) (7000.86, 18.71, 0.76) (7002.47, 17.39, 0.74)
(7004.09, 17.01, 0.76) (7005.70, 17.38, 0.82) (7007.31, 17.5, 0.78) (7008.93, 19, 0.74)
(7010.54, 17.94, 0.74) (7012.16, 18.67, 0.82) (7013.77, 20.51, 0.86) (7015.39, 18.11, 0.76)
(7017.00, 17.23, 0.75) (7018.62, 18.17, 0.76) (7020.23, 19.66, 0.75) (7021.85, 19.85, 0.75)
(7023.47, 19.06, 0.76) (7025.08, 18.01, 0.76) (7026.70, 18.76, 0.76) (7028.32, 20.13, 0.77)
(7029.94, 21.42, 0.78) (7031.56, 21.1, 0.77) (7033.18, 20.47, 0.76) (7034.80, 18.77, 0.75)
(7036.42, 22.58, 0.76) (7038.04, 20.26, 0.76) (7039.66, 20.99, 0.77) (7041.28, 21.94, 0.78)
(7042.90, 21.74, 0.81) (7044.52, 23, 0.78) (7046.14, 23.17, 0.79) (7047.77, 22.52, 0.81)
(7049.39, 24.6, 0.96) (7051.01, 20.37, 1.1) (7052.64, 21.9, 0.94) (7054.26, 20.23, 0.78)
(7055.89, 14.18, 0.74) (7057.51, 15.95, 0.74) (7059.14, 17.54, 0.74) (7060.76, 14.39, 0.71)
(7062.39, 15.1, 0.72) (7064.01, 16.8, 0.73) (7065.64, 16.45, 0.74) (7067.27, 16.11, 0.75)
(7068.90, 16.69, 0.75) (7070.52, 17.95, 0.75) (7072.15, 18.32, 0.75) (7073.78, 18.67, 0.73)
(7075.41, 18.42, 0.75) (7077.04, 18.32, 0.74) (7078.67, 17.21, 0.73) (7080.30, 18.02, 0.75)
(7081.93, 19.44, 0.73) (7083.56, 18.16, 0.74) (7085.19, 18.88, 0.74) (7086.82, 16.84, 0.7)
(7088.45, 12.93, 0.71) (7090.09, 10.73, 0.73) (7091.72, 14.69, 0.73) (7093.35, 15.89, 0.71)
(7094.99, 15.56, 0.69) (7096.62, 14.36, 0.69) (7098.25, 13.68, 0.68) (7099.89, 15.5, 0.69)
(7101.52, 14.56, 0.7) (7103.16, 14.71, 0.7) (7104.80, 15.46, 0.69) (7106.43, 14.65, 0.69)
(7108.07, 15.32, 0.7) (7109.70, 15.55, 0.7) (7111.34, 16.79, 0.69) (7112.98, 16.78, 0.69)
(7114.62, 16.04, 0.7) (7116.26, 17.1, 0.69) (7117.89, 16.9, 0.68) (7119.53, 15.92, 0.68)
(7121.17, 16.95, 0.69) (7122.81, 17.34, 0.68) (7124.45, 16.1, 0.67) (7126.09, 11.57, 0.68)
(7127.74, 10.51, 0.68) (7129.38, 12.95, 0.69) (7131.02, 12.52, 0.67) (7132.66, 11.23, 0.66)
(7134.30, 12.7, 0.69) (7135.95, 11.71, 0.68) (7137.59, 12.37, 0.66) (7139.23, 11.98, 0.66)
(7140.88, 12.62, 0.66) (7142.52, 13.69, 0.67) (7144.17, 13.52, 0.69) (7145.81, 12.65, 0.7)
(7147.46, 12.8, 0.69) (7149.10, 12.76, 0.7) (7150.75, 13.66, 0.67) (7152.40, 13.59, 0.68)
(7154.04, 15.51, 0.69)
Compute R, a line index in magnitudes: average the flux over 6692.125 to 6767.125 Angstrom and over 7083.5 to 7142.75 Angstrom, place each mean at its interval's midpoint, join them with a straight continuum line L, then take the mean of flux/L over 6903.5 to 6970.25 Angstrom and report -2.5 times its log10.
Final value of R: -0.13 mag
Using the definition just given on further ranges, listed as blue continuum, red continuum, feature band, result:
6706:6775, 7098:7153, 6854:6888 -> 0.09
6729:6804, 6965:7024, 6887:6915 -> 0.20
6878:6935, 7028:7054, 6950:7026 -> 0.04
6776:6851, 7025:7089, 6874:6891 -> 0.09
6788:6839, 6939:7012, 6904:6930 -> 0.11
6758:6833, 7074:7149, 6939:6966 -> -0.24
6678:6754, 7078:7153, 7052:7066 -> -0.18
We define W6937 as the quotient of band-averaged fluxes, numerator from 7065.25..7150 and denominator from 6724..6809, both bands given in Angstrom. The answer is 1.29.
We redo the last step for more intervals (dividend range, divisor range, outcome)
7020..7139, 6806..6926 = 1.42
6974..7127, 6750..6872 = 1.53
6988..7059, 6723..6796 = 1.64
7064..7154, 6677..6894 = 1.27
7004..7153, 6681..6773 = 1.38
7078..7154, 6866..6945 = 1.11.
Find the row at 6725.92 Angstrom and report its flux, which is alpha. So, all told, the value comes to 11.83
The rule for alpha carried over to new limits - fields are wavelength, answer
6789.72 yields 10.61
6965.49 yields 16.28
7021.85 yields 19.85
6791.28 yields 10.02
